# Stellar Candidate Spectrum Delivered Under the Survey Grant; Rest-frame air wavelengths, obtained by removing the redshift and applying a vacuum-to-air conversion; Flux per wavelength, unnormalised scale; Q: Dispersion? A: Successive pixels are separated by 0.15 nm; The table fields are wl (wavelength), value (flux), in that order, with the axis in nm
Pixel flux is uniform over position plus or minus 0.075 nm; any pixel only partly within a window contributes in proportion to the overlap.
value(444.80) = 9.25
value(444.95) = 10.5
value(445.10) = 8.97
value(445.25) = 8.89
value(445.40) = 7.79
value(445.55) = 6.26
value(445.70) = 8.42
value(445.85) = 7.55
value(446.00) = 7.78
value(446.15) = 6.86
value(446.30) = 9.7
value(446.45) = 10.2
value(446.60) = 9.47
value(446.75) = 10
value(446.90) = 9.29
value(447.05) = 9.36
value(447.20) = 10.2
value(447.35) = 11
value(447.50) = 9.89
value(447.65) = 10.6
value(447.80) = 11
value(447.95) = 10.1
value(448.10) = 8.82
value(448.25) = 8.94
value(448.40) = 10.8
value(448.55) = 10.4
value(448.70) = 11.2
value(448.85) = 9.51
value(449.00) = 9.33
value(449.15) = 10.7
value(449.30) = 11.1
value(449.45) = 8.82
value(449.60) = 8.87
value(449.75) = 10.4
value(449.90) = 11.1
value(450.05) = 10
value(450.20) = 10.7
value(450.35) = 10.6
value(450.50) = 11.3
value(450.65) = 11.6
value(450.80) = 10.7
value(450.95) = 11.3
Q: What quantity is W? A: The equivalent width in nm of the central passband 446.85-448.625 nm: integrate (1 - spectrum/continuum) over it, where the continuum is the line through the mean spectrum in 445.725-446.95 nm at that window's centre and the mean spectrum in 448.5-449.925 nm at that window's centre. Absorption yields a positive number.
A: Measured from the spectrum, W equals -0.11 nm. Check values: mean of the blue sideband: 8.83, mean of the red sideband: 10.1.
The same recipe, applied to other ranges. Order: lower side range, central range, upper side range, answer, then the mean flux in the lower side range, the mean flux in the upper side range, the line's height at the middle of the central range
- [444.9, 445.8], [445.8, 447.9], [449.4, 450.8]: -0.11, 8.39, 10.4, 9.03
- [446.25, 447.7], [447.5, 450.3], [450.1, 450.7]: 0.11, 9.96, 11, 10.5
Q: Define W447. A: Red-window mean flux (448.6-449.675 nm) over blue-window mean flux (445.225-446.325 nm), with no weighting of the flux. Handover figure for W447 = 1.28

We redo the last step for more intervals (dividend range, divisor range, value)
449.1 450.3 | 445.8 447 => 1.15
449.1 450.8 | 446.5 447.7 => 1.05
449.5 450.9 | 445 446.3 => 1.32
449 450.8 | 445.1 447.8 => 1.15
